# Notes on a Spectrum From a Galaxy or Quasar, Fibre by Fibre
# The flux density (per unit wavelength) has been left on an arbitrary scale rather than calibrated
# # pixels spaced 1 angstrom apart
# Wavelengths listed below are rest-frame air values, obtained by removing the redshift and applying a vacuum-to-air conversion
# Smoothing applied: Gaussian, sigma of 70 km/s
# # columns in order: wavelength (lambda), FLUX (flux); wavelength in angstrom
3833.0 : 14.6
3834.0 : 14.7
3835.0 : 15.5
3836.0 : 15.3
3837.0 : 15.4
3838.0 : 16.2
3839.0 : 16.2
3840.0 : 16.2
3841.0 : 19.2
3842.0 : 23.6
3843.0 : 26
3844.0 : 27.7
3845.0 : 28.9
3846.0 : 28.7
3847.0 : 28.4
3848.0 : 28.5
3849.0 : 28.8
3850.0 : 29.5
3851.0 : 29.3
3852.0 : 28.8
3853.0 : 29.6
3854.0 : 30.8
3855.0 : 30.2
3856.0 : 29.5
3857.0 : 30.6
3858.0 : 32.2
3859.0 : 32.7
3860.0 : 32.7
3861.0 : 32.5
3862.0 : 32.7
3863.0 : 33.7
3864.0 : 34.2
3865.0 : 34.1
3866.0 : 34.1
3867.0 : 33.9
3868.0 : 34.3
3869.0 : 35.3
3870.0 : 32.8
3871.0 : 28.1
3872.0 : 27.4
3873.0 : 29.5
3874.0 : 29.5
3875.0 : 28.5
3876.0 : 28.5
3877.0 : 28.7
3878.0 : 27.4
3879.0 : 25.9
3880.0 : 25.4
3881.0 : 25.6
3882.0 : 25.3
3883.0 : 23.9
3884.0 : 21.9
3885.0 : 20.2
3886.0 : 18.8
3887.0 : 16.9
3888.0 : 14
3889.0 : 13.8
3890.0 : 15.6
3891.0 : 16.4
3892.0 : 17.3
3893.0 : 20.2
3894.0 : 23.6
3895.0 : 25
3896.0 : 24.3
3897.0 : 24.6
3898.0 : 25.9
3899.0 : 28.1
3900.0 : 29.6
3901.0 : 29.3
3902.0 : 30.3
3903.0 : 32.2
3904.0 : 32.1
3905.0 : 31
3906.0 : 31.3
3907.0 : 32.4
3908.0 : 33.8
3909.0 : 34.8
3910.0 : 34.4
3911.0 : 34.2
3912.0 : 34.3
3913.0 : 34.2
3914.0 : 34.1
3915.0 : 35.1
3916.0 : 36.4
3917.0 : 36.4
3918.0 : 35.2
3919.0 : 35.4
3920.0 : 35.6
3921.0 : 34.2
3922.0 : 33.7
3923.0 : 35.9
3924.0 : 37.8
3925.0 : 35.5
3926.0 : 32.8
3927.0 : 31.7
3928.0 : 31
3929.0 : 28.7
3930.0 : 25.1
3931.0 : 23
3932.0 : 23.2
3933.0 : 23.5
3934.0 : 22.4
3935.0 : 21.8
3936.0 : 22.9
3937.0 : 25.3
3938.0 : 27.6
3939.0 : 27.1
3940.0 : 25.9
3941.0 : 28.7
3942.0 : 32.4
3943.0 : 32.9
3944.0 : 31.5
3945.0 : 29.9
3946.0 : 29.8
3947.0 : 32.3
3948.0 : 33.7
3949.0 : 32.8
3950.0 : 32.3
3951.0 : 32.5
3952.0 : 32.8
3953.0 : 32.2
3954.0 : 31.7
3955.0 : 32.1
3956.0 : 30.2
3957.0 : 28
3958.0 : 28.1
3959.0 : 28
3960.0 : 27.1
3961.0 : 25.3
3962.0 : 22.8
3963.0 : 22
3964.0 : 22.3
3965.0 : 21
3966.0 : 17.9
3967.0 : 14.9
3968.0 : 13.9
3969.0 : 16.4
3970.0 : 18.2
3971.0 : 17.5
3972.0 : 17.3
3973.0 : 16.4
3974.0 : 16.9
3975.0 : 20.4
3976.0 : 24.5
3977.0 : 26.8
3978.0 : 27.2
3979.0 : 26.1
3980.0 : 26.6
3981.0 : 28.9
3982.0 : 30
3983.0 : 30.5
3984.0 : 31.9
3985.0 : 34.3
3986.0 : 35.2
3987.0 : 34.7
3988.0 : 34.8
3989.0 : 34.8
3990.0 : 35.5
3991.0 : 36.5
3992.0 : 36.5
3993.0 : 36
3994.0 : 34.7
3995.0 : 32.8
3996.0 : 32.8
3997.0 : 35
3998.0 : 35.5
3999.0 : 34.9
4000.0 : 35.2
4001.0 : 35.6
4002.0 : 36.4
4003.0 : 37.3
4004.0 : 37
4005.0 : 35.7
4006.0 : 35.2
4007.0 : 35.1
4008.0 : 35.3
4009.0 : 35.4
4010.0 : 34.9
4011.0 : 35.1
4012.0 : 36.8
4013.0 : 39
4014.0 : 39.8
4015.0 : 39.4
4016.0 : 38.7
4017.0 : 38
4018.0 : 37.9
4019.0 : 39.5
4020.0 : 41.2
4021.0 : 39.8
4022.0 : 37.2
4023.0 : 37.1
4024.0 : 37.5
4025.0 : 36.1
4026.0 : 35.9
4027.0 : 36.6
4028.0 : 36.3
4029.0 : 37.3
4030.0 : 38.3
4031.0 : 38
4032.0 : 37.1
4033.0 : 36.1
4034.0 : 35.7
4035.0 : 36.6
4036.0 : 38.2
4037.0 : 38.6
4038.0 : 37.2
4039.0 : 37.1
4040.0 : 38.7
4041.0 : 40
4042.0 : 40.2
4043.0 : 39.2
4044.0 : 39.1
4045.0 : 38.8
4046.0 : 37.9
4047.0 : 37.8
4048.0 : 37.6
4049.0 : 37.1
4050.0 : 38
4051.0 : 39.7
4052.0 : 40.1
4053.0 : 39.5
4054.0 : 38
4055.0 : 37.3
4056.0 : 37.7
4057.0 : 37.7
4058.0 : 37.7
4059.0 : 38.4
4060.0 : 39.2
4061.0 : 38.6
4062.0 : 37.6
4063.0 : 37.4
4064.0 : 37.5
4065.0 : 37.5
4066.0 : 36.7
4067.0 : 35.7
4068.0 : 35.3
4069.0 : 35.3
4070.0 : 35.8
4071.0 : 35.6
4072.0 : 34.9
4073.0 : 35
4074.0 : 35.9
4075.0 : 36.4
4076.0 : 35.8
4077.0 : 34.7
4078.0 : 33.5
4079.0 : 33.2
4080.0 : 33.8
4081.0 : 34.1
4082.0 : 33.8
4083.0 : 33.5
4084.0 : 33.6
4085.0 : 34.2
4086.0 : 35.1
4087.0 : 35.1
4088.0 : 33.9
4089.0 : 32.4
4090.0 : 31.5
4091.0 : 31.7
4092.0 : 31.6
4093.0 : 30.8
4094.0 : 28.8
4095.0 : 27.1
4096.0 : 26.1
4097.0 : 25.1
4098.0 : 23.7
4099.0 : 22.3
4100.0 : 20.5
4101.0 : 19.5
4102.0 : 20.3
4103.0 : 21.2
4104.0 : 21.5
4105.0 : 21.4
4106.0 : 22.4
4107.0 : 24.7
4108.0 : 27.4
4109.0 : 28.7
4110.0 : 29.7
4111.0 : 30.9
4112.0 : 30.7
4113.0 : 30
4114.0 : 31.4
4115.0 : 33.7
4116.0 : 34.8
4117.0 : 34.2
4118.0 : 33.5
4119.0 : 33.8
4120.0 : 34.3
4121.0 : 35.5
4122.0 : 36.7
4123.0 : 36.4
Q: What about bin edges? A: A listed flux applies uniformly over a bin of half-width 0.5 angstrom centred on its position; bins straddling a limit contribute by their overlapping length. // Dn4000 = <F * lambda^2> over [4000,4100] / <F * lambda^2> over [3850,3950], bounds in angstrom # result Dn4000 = 1.33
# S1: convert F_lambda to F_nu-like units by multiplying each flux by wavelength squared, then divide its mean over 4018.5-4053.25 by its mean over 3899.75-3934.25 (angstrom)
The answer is 1.26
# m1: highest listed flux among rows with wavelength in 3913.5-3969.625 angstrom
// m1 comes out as 37.8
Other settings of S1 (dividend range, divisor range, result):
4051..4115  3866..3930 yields 1.22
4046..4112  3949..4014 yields 1.15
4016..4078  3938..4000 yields 1.37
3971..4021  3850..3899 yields 1.30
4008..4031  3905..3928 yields 1.15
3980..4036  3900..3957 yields 1.20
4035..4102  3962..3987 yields 1.55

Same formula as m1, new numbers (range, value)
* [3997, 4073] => 41.2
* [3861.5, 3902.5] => 35.3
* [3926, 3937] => 32.8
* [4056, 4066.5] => 39.2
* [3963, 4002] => 36.5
